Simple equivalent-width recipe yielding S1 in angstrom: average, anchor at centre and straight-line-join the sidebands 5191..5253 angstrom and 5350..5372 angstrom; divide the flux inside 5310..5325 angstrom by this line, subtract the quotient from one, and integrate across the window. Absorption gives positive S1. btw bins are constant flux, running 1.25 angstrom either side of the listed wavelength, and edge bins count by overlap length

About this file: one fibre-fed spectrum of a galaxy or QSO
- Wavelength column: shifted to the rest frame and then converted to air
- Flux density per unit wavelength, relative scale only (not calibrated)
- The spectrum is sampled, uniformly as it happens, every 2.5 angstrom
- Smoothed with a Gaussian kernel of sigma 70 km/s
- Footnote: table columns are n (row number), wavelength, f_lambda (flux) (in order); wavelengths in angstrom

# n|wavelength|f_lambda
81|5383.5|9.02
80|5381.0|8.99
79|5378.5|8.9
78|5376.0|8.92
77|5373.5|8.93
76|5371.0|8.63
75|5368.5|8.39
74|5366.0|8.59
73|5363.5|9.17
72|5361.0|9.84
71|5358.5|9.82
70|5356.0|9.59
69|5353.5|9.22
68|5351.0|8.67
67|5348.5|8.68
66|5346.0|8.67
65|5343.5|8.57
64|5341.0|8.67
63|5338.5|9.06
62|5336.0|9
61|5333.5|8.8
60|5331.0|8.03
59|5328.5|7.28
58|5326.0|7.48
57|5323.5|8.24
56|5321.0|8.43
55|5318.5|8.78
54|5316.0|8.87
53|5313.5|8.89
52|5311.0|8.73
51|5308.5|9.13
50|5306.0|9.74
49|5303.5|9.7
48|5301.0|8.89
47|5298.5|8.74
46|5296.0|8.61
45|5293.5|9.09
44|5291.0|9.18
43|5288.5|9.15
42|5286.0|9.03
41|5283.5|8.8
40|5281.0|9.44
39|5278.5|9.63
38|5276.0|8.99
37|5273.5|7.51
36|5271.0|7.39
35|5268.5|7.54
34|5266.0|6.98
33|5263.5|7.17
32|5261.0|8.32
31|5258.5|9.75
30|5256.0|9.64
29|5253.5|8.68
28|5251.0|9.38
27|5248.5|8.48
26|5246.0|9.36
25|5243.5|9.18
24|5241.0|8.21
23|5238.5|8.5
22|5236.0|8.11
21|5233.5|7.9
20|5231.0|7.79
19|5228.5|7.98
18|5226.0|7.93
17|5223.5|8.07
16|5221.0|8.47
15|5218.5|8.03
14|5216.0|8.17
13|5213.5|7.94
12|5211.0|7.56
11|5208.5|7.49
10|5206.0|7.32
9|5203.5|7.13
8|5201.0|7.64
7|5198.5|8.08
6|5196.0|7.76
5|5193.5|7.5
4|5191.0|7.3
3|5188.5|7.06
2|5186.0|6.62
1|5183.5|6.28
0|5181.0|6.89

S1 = 0.3 angstrom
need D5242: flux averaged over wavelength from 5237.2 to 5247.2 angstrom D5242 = 8.81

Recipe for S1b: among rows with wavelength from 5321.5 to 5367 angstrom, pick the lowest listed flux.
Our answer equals 7.28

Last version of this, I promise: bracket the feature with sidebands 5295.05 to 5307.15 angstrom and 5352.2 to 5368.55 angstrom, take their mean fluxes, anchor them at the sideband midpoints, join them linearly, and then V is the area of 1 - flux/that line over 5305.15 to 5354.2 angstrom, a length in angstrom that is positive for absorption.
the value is 3.1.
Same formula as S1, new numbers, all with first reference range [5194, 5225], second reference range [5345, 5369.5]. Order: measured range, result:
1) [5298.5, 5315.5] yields -1.0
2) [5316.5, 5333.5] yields 1.3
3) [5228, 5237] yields 0.1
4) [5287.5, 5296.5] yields -0.6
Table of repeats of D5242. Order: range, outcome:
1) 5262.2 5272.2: 7.27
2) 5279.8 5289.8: 9.1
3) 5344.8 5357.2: 8.96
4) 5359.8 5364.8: 9.49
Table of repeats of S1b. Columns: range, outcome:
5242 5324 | 6.98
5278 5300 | 8.61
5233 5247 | 7.9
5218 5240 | 7.79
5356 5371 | 8.39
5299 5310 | 8.89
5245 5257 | 8.48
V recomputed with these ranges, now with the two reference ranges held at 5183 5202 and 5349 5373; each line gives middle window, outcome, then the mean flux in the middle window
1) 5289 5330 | -1.0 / 8.74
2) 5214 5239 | -1.3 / 8.08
